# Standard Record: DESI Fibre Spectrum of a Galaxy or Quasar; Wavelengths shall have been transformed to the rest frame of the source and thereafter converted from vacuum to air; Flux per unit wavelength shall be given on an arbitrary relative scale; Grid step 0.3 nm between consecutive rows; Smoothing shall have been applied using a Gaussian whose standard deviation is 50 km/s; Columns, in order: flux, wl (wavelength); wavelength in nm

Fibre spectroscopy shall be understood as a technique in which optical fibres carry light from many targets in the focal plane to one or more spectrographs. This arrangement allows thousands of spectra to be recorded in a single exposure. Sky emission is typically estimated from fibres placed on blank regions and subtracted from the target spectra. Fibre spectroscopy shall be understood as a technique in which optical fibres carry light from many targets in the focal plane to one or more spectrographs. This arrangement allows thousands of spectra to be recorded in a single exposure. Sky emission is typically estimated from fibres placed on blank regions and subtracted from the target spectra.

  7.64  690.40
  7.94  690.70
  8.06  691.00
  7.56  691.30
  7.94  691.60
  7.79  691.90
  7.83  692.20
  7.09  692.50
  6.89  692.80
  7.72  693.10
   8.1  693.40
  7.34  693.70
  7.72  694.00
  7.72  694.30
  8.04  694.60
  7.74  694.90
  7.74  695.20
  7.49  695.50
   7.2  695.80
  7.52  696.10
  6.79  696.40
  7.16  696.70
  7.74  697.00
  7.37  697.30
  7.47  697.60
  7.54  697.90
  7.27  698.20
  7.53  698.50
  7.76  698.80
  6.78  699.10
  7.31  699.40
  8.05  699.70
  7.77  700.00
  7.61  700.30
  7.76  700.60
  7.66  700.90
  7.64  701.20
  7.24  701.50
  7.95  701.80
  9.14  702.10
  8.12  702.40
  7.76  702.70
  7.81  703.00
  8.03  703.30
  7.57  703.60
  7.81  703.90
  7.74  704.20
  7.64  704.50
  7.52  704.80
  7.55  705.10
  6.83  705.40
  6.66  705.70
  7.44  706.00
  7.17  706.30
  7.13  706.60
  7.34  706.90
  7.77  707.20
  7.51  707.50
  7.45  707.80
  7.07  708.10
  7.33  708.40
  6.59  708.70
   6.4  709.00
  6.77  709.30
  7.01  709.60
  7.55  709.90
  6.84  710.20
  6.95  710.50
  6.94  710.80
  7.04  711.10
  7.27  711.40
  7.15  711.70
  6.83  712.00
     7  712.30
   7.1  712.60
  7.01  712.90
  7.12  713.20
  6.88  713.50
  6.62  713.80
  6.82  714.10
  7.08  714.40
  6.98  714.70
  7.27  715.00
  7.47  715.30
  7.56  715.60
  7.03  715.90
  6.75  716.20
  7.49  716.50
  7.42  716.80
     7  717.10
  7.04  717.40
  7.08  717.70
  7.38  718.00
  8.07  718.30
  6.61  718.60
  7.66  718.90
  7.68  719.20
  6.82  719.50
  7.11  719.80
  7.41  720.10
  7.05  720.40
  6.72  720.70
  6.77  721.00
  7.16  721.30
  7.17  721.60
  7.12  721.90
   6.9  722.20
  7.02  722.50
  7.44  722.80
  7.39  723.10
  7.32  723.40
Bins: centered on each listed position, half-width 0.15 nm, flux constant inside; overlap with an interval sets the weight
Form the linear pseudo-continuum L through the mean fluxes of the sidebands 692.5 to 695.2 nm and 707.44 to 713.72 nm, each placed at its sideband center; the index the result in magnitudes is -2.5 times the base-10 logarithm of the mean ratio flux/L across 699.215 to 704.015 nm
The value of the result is -0.07 mag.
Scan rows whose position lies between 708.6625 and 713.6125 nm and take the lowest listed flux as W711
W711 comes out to 6.4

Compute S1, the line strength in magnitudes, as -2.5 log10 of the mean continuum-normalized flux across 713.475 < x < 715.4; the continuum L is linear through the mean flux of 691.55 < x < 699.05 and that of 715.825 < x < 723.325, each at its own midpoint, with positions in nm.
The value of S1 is 0.04 mag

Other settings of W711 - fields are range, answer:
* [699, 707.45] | 6.66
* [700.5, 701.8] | 7.24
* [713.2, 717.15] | 6.62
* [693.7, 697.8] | 6.79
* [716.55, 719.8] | 6.61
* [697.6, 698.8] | 7.27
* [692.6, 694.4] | 6.89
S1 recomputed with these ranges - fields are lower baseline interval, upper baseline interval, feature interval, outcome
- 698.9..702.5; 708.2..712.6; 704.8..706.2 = 0.03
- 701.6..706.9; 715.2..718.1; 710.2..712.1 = 0.06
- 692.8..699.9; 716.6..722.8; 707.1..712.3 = 0.04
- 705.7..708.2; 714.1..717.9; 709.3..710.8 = 0.03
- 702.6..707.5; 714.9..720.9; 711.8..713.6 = 0.05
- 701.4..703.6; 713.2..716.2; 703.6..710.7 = 0.06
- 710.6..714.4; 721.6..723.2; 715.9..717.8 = -0.01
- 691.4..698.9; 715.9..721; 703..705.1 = -0.04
